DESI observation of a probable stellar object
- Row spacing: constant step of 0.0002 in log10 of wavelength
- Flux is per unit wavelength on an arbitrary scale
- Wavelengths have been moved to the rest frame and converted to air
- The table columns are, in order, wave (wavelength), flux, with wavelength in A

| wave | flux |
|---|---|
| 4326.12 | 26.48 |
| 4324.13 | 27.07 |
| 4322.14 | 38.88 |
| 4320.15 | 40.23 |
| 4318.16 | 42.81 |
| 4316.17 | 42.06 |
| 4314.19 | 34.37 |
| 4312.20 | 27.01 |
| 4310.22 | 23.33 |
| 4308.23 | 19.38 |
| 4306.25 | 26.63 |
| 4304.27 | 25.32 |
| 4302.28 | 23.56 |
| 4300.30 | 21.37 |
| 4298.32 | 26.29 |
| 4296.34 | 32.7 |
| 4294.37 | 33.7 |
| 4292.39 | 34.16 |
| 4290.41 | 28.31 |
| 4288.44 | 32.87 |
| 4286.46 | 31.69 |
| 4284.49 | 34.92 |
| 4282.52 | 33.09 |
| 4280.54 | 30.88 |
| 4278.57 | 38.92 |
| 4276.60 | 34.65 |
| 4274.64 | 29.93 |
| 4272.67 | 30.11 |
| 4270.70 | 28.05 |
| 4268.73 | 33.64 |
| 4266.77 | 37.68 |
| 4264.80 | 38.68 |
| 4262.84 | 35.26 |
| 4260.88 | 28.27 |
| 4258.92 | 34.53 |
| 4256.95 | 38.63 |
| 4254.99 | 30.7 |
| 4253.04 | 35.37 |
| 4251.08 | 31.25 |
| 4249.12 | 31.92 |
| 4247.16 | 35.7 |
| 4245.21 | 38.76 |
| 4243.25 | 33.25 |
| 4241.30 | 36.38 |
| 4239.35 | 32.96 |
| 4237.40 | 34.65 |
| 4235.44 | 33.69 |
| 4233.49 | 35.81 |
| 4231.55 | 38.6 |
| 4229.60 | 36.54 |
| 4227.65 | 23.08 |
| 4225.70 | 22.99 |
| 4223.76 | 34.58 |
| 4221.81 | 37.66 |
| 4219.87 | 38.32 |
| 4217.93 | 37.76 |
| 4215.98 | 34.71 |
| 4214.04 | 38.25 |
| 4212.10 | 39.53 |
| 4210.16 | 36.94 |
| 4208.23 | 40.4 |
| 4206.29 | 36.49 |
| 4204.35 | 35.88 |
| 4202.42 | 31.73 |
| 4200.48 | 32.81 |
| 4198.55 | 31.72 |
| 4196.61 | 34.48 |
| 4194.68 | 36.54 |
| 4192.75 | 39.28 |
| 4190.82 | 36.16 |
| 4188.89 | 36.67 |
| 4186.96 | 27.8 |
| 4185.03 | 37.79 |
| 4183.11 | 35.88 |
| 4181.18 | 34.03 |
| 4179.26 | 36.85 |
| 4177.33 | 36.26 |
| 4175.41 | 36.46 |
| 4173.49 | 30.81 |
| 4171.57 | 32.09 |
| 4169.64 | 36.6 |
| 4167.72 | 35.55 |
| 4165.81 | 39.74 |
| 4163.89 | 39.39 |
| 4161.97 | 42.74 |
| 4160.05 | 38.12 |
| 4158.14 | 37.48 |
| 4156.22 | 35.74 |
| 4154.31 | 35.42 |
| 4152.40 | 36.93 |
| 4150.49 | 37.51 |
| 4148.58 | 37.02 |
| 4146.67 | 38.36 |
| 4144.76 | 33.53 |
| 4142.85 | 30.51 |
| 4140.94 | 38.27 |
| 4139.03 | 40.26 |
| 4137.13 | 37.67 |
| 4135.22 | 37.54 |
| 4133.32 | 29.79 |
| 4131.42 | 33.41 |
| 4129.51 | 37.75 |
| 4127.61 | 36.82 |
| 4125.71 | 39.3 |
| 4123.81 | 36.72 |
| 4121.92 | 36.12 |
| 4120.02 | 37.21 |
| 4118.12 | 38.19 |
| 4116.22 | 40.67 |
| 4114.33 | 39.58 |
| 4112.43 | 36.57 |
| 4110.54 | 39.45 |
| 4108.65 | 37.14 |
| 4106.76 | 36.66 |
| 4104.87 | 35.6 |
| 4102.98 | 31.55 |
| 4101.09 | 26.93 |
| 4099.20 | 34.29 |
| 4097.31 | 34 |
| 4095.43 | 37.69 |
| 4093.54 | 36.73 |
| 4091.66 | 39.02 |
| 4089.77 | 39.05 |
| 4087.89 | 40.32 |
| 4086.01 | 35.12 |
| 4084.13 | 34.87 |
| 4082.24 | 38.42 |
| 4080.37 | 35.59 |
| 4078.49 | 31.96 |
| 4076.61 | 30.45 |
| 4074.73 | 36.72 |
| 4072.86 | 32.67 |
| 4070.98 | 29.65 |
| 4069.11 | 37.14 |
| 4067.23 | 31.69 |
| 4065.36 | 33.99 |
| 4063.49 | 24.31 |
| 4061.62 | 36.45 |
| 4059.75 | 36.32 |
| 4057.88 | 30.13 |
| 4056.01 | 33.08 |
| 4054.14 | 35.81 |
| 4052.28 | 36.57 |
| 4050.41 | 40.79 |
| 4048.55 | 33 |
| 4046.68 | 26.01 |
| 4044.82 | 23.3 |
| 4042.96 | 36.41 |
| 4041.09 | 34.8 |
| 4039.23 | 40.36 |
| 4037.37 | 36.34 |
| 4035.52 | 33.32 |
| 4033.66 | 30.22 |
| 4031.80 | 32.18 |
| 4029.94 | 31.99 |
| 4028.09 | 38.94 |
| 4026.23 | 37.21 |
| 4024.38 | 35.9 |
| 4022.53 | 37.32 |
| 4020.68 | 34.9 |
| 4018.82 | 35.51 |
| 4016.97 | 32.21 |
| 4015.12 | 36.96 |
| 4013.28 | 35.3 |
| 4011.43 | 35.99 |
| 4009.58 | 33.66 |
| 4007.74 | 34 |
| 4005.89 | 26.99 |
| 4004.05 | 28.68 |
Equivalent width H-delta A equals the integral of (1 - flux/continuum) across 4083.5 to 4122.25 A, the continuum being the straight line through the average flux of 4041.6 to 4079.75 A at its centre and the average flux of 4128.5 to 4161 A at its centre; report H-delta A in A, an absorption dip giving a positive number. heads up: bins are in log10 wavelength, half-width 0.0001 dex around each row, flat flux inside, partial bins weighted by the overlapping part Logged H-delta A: -2.2 A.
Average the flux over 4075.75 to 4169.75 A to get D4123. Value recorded 36.5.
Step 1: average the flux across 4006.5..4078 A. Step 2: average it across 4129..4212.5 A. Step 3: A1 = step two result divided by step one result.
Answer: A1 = 1.06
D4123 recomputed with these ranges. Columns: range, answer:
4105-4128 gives 37.8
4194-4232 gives 34.9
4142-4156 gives 35.7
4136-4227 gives 35.9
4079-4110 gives 35.8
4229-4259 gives 34.9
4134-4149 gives 36.5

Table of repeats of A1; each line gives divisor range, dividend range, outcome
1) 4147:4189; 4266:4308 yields 0.85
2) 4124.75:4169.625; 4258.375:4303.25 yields 0.86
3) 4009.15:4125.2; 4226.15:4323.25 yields 0.93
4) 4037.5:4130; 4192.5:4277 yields 0.98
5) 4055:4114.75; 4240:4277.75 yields 0.97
